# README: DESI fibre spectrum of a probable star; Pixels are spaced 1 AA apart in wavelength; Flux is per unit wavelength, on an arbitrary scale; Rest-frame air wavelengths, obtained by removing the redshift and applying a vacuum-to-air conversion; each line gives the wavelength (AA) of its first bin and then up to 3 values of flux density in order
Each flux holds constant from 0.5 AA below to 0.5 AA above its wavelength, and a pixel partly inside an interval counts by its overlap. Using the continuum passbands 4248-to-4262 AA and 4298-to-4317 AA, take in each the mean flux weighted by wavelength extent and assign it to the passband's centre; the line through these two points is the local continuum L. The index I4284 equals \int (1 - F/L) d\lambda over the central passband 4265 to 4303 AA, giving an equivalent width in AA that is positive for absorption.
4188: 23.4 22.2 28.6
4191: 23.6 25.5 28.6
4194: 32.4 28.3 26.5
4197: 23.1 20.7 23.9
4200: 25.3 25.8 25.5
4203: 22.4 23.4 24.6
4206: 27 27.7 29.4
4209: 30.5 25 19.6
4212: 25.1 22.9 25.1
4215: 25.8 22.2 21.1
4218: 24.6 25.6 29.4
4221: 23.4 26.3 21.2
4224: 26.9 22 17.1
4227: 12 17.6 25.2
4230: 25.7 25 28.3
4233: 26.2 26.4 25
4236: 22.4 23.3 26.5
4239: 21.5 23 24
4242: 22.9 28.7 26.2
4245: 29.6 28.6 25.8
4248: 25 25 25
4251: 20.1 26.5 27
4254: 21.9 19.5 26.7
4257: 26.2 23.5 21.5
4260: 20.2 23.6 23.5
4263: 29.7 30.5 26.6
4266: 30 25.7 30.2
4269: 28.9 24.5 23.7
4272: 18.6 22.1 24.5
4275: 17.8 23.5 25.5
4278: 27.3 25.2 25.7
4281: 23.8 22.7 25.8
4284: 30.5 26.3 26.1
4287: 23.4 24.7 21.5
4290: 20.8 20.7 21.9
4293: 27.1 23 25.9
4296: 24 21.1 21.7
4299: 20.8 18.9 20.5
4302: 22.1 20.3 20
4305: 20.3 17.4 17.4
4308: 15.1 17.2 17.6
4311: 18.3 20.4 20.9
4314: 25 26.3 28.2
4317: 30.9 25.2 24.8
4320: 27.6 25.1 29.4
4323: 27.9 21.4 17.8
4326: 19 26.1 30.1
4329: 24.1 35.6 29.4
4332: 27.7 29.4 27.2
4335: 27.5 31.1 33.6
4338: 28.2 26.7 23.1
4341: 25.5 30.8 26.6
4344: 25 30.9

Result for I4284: -3.31 AA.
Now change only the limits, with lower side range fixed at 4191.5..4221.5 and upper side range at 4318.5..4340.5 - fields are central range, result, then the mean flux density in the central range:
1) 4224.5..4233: 1.2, 21.9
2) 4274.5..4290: 1.1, 24.5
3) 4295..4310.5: 3.9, 19.8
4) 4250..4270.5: 0.6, 25.3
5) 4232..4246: 0.3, 25.3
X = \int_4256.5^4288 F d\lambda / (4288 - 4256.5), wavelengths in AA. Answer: 25.1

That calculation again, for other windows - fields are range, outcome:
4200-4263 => 24.4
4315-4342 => 27.1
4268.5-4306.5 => 23.1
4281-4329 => 23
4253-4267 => 25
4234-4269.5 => 25.3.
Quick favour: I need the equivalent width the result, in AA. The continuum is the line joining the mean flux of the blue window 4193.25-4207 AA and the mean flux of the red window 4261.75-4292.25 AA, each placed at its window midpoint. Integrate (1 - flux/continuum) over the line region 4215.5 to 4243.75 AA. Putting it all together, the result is 1.71 AA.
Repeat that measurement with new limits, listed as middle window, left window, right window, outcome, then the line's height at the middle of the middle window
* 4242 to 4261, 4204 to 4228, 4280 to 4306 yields -1.03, 23.5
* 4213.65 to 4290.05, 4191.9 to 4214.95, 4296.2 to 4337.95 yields 1.16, 24.9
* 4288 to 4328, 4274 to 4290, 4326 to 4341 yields 5.97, 26.3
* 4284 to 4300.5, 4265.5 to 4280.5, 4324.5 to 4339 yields 1.62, 25.8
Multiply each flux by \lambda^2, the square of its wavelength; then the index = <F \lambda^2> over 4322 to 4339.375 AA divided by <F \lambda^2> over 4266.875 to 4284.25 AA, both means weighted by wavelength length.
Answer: 1.13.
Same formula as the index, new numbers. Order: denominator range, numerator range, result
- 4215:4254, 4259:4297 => 1.04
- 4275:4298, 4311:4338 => 1.11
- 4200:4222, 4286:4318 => 0.91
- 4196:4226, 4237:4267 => 1.04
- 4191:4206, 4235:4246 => 1.00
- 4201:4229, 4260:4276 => 1.08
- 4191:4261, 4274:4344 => 1.03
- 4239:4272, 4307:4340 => 1.03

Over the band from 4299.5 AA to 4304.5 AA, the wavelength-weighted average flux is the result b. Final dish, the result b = 20.4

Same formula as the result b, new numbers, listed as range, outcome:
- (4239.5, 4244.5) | 25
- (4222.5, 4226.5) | 21.8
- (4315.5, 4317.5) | 29.5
